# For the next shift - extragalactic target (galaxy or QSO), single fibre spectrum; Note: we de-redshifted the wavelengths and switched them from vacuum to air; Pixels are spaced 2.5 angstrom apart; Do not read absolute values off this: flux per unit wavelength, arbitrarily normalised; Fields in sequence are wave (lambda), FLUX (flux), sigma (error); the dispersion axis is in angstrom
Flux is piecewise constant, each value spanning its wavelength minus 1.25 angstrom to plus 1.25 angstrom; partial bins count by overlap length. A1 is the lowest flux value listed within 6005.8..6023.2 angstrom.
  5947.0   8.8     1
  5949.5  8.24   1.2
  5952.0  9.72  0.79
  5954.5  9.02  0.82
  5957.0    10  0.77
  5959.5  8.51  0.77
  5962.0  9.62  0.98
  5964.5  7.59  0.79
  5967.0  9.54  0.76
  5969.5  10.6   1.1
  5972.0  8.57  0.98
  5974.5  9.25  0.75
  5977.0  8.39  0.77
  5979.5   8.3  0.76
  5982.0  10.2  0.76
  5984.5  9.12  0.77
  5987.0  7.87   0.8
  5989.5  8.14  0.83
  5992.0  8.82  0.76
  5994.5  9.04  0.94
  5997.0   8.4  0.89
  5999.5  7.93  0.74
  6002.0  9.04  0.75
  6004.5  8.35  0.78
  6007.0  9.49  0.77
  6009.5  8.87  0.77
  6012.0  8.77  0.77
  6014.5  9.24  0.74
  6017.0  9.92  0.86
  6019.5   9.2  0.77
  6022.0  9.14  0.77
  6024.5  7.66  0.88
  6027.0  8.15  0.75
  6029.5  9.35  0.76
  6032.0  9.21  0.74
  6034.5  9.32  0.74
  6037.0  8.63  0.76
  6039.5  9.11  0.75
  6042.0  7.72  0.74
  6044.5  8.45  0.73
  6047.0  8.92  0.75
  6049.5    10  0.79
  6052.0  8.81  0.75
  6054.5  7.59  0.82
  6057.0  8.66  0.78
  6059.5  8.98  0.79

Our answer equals 8.77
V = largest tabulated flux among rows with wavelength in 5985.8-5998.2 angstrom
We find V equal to 9.04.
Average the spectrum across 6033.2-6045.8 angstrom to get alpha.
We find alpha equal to 8.65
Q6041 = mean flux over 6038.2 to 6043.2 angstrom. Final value 8.42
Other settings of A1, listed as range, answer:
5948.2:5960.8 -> 8.24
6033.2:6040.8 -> 8.63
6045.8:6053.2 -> 8.81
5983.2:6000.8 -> 7.87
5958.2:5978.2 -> 7.59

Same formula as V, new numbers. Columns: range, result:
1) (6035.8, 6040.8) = 9.11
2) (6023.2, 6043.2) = 9.35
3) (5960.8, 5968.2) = 9.62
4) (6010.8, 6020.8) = 9.92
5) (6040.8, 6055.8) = 10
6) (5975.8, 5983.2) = 10.2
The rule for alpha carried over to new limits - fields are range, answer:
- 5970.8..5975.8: 8.91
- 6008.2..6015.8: 8.97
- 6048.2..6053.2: 9.41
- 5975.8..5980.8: 8.36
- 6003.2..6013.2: 8.87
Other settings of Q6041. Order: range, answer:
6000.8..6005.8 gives 8.7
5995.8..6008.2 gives 8.64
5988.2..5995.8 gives 8.66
